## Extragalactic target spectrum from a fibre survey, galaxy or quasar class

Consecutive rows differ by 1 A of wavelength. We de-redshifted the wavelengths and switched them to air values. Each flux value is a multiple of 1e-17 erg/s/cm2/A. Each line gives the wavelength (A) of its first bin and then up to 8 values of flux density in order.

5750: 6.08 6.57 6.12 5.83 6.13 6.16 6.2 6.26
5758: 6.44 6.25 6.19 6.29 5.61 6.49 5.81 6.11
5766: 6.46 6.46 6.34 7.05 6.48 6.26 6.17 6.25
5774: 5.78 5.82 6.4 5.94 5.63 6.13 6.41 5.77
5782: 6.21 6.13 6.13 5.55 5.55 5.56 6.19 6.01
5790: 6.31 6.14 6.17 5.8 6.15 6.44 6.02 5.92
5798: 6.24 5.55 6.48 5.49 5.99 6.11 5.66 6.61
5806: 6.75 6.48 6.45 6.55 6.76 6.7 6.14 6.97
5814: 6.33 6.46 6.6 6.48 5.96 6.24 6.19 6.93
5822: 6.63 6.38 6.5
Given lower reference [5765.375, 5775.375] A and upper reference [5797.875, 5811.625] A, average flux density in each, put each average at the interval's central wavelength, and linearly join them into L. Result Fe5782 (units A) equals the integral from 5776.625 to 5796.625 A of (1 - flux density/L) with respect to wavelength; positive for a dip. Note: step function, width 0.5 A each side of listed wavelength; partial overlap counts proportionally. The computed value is 0.9 A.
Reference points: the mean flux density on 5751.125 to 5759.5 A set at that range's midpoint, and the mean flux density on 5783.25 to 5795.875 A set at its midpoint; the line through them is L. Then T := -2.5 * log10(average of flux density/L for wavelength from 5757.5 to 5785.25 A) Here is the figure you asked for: -0.01 mag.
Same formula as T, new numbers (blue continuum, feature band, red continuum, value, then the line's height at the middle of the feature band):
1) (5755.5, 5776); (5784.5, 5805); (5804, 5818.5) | 0.07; 6.4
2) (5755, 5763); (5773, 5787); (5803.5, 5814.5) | 0.06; 6.32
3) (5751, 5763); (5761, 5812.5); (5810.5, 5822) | 0.03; 6.32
